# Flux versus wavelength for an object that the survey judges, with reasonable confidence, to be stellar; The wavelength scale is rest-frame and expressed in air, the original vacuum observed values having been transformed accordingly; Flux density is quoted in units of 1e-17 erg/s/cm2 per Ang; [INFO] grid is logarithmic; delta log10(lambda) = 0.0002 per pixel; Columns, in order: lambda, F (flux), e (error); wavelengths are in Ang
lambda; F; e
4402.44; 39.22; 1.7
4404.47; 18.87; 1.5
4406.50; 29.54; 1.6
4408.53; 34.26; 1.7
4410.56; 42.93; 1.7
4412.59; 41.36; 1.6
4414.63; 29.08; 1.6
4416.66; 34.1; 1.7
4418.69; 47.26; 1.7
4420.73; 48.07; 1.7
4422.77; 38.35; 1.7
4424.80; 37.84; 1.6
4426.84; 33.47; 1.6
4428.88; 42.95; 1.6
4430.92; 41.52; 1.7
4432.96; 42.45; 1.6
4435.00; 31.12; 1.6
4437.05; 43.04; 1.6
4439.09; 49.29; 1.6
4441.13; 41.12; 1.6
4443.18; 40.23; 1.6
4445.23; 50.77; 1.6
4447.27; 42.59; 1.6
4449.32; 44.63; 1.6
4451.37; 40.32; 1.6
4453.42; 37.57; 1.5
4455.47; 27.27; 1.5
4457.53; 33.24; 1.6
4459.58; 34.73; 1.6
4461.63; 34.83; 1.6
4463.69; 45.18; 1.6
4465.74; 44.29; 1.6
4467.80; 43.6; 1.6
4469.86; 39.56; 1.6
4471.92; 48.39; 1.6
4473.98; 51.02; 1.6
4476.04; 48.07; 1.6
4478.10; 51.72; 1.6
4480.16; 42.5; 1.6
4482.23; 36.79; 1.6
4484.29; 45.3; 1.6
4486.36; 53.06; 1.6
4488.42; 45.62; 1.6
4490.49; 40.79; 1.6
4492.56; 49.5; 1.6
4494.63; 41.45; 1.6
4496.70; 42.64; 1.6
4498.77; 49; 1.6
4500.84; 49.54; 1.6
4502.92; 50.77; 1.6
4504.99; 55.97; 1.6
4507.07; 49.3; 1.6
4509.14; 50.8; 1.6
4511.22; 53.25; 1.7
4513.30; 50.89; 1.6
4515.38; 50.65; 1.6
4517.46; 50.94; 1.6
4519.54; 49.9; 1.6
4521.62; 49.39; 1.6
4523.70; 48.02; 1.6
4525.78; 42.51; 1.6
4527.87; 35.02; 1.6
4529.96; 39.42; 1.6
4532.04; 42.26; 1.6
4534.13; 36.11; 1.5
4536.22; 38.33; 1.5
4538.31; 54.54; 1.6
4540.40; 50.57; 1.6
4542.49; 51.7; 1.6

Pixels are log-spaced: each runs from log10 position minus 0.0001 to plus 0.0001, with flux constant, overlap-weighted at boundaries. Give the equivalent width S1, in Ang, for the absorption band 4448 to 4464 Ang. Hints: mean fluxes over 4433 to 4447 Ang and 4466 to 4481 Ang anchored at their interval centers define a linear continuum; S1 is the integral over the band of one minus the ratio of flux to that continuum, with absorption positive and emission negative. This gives 2.7 Ang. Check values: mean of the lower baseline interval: 42.6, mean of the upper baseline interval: 46.3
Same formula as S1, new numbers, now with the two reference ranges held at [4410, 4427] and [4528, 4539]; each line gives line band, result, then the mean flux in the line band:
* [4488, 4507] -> -3.2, 47.4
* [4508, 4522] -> -3.4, 50.9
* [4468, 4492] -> -3.2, 45.7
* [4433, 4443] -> -0.4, 41.2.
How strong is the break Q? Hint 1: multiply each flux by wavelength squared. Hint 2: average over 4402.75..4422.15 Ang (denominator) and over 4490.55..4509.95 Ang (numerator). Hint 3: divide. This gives 1.38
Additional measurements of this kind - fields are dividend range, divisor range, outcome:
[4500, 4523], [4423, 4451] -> 1.27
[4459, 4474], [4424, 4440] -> 1.07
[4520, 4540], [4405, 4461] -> 1.16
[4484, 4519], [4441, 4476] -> 1.21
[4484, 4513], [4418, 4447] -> 1.19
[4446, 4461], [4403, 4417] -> 1.15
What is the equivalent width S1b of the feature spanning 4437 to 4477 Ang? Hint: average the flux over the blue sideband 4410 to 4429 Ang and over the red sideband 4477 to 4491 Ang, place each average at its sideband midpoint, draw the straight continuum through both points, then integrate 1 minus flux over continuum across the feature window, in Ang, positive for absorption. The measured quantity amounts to 0.8 Ang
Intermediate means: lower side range 39.3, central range 42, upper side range 45.3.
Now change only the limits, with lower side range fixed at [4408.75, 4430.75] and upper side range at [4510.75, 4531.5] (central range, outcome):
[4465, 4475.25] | -0.6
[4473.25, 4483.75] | -0.5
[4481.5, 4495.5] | -0.2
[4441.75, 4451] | -0.6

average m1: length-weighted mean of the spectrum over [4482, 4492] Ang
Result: 45.2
